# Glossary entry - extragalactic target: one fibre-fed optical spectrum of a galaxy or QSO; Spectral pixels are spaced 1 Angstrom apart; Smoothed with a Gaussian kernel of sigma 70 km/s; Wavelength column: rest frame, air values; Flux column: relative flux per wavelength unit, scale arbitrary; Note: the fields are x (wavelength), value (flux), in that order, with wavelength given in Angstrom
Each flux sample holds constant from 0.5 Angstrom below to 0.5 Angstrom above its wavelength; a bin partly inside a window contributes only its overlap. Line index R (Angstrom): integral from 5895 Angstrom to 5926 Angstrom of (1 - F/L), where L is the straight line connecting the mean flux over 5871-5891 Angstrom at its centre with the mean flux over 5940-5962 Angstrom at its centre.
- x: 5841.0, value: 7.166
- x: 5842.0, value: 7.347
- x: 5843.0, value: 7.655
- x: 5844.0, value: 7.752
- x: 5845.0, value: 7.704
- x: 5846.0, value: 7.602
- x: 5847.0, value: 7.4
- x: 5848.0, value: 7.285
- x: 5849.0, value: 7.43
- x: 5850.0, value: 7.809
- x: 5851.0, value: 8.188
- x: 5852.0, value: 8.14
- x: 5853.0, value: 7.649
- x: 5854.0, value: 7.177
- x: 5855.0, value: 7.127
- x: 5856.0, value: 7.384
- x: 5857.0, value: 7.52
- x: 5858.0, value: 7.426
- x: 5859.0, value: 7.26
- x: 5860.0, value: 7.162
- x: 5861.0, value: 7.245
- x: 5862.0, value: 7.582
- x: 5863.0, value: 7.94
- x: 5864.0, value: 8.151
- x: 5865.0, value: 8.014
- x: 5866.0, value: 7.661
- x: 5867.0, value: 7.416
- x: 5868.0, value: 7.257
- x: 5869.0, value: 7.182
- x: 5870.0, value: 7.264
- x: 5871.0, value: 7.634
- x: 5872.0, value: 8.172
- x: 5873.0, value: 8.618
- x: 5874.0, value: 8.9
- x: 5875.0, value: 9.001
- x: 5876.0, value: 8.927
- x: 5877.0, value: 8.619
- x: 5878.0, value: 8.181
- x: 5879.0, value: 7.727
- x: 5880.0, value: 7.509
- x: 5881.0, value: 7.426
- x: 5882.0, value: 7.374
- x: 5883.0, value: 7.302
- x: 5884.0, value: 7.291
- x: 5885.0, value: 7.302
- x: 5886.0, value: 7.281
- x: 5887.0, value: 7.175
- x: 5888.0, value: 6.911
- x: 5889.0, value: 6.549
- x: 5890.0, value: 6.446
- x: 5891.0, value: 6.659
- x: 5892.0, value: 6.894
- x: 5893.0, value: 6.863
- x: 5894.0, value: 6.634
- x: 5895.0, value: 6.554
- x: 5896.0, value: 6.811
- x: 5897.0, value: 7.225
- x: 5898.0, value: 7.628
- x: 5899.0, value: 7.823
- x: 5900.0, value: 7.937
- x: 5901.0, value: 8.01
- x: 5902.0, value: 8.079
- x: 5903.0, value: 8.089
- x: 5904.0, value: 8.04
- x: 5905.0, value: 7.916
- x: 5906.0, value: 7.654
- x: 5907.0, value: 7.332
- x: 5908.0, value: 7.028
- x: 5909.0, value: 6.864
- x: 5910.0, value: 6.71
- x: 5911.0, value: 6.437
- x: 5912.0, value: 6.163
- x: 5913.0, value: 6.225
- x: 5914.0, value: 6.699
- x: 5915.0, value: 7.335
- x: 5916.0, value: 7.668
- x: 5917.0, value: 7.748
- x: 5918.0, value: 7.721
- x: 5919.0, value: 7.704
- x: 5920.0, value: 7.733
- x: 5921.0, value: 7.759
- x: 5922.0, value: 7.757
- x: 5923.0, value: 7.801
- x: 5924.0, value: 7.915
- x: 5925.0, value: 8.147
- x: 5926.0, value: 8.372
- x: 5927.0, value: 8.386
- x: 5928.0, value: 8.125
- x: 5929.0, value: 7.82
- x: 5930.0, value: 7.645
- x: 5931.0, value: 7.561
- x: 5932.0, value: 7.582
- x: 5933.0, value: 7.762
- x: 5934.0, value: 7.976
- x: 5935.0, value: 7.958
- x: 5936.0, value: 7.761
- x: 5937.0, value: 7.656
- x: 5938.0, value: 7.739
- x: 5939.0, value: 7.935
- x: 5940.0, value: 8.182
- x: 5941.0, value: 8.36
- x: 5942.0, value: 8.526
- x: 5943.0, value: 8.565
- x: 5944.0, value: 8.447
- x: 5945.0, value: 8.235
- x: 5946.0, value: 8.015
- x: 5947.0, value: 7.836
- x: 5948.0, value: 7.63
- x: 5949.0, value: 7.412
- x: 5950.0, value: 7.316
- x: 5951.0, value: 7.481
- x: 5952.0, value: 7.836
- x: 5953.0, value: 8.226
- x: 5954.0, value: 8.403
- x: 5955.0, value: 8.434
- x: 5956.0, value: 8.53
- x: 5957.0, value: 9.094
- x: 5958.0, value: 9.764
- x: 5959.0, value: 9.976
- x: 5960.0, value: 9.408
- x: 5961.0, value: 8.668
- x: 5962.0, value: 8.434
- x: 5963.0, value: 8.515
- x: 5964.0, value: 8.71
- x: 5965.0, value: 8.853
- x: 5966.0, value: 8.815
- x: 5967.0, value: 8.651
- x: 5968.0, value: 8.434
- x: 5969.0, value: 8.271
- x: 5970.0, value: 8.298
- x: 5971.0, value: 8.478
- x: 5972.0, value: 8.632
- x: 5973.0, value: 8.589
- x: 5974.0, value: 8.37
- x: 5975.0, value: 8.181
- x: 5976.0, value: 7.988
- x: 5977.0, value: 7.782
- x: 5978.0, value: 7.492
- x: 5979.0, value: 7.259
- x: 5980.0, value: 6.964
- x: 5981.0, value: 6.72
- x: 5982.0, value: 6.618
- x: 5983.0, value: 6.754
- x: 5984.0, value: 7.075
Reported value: 2.0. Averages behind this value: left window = 7.69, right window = 8.38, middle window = 7.47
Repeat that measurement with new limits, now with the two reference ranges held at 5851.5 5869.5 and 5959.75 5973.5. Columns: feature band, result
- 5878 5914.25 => 3.1 Angstrom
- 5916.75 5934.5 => 0.7 Angstrom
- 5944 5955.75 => 0.7 Angstrom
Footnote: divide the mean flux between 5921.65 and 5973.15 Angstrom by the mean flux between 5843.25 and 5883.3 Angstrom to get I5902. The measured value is 1.07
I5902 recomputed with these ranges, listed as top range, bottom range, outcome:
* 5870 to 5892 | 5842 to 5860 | 1.01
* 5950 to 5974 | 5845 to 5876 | 1.12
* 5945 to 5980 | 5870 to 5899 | 1.11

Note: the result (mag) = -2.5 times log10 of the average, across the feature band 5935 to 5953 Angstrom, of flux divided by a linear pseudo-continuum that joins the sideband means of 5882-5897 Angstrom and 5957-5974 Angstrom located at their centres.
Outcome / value 0.04 mag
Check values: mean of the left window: 6.93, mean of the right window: 8.78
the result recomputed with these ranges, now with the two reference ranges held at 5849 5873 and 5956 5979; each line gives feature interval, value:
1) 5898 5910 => 0.05 mag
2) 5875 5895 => 0.07 mag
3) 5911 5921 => 0.13 mag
